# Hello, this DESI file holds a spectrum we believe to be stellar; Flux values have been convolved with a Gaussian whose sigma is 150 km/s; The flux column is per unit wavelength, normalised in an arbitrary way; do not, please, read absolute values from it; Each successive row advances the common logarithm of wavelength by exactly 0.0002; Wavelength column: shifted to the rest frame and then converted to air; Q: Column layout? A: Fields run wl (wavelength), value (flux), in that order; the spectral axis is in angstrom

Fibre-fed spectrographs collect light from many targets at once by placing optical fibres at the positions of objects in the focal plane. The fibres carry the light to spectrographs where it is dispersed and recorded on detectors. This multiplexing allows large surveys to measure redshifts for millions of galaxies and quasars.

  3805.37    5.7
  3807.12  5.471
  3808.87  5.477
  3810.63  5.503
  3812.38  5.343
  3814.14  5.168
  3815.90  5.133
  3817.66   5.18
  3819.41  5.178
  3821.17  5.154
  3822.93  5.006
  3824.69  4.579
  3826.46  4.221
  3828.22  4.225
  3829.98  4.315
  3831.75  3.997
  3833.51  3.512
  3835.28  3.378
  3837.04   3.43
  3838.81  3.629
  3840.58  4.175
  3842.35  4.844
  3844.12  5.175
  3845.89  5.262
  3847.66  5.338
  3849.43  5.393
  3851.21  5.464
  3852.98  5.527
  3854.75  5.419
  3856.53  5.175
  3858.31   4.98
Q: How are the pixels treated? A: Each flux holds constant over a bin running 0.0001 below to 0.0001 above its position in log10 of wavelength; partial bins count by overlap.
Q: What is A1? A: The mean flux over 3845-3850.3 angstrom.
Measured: 5.34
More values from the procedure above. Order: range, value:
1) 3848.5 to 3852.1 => 5.43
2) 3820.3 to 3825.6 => 4.9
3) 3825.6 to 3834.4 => 4.05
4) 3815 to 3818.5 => 5.15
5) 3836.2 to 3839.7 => 3.53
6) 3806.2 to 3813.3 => 5.45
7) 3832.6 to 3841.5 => 3.63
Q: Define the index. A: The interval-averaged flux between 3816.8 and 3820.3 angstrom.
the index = 5.19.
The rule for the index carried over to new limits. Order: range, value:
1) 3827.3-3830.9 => 4.27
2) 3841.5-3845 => 5.01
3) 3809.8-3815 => 5.34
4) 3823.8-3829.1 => 4.34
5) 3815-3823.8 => 5.13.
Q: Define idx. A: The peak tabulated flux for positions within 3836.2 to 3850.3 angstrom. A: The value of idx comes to 5.393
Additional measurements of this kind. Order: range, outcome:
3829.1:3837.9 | 4.315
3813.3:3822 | 5.18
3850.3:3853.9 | 5.527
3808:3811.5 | 5.503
